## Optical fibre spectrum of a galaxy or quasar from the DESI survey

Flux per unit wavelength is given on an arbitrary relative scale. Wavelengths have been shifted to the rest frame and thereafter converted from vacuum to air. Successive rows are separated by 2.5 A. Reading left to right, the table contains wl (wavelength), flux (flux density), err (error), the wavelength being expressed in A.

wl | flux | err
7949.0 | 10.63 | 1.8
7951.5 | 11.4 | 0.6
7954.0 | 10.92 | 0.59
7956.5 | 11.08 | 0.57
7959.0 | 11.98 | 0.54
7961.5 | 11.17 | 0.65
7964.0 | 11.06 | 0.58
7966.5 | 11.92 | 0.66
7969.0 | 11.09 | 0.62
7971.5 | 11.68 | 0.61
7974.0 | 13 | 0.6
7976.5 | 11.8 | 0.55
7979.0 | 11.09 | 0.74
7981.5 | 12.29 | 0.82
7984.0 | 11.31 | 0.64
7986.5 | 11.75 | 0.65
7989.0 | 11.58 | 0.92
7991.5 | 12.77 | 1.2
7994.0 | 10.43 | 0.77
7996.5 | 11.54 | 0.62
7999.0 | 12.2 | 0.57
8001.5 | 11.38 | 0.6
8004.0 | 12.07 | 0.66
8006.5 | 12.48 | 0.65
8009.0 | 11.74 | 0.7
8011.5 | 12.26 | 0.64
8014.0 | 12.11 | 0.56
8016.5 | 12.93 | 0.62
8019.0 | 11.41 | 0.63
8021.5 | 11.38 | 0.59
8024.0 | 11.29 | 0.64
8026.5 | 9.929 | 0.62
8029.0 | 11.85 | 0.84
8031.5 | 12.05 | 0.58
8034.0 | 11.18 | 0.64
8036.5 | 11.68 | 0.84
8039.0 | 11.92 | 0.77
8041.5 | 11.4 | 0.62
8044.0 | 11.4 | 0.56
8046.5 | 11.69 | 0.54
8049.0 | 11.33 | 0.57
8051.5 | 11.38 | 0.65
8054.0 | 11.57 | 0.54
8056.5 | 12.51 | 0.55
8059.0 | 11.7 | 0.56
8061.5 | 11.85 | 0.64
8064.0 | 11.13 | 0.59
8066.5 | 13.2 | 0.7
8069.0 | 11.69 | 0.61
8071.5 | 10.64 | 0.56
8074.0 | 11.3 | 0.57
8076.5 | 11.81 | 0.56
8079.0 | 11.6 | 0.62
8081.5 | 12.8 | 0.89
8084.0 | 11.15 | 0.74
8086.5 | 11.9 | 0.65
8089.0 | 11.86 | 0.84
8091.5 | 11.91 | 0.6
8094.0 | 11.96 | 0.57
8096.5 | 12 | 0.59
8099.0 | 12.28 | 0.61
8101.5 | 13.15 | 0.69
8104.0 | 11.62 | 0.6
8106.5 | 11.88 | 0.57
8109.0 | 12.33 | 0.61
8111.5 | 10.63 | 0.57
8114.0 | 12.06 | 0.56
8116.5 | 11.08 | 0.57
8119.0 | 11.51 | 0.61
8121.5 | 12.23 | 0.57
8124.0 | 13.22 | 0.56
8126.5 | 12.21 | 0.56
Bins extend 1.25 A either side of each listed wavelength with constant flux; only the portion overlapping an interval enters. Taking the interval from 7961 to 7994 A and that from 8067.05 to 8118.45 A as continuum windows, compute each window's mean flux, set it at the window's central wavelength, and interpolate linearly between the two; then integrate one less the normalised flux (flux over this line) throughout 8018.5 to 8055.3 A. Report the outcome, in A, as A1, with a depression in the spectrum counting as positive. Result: 1.0 A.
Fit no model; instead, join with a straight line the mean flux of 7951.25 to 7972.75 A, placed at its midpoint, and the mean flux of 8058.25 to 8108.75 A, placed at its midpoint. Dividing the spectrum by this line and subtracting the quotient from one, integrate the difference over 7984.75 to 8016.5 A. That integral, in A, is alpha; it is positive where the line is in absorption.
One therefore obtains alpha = -1.00 A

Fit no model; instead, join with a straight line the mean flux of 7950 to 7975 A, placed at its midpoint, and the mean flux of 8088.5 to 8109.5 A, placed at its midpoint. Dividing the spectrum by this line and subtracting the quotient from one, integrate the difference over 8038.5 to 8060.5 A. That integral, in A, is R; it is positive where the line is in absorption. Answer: 0.4 A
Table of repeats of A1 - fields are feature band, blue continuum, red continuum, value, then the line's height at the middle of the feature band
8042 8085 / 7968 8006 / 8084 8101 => 0.8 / 11.9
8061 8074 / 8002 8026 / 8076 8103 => 0.4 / 12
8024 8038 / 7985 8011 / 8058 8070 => 0.6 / 11.9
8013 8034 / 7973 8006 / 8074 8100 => 0.4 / 11.8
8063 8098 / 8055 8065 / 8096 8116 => 0.3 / 11.9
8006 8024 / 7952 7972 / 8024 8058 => -0.8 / 11.5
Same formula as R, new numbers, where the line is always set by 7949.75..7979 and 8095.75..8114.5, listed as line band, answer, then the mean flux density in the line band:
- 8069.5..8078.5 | 0.43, 11.3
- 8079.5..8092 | 0.02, 11.9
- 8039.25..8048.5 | 0.20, 11.5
